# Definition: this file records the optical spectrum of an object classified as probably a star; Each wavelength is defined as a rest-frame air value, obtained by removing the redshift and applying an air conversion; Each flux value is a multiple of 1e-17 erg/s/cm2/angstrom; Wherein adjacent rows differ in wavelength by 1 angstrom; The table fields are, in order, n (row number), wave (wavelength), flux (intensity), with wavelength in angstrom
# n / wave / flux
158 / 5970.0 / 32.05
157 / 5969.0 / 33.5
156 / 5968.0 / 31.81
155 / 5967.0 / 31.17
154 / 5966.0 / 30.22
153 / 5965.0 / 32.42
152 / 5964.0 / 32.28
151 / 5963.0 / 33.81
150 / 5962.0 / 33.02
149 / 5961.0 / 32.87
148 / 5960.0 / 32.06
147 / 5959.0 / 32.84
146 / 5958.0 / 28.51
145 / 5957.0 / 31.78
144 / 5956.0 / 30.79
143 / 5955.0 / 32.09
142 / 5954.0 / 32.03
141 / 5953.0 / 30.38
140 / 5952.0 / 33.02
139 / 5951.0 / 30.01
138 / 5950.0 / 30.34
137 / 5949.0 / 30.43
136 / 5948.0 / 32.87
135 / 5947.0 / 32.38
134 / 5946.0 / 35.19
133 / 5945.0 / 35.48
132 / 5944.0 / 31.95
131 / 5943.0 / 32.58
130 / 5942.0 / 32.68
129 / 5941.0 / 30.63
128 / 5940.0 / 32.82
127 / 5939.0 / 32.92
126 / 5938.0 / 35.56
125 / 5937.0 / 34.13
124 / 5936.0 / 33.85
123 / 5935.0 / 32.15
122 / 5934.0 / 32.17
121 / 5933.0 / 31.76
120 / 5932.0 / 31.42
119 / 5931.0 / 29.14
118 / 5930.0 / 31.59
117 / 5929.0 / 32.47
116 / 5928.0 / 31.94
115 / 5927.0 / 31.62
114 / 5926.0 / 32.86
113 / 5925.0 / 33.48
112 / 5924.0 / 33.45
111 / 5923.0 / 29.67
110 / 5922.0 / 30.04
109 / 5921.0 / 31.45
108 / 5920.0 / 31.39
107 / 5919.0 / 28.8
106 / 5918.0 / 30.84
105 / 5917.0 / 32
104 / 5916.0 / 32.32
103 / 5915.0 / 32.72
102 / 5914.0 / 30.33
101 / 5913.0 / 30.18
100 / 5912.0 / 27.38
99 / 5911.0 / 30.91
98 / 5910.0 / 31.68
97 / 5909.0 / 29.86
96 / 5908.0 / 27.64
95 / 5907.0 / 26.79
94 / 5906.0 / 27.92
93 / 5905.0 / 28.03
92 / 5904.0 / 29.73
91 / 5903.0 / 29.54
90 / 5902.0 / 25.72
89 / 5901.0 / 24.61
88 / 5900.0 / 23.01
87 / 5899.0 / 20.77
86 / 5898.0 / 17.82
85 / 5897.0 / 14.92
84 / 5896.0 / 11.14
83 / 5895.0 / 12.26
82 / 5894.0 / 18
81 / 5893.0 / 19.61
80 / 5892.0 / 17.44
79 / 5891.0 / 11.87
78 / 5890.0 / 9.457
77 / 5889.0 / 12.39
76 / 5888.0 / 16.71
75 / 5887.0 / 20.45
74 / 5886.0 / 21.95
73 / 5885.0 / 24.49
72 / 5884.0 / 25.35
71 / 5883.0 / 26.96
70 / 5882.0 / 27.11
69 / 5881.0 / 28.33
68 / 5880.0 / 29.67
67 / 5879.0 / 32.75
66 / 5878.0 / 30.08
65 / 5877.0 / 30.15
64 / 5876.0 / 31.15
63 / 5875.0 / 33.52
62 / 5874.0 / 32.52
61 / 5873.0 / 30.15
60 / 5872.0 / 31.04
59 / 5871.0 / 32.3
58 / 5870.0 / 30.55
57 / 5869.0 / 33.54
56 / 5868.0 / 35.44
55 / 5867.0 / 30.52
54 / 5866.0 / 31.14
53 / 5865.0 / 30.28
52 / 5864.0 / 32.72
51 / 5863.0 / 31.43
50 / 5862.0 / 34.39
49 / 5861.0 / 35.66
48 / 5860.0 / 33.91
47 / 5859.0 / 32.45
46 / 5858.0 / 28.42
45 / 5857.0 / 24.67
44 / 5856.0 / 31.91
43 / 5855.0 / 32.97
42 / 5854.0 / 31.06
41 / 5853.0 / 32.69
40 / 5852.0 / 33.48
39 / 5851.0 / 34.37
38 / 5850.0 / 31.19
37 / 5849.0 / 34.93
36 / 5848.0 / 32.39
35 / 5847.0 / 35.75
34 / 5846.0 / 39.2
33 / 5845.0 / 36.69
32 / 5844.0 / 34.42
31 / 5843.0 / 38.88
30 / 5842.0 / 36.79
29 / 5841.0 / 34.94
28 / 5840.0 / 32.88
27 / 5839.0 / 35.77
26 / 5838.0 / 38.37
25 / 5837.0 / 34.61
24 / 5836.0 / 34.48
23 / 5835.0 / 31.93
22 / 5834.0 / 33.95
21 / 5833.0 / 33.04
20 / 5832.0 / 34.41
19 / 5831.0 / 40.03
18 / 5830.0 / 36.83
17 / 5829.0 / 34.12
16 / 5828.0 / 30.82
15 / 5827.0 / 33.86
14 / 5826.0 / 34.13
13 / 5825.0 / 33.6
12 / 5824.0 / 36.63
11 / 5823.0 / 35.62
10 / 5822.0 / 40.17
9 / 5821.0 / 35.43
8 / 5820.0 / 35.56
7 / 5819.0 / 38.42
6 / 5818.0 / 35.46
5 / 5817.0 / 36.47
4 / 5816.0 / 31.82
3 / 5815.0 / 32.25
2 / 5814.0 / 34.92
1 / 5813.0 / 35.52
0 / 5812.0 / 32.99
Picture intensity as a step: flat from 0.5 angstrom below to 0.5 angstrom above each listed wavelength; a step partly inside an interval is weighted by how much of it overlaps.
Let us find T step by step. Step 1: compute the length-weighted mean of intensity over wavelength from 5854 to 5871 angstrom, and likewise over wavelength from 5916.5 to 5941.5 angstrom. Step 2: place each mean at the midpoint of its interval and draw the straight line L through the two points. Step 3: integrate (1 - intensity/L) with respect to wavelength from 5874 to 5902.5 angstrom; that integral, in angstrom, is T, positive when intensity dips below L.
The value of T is 8.6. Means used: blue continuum 31.9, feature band 22.2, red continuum 31.9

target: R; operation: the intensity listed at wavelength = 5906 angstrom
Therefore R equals 27.92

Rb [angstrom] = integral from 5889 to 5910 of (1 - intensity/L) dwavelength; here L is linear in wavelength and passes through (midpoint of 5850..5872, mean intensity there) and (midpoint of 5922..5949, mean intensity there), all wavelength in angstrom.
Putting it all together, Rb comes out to 7.1 angstrom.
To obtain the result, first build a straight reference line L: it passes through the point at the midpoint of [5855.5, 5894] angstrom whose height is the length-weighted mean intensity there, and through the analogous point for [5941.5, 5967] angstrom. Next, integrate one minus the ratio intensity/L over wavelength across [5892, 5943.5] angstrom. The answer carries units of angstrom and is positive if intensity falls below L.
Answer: 2.5 angstrom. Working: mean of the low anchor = 27.6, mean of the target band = 28.6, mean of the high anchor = 32.1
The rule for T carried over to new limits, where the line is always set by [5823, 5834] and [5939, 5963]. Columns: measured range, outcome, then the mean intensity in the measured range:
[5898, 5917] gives 2.83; 28.1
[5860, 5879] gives 0.99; 32.1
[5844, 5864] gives 0.67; 33.1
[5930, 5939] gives -0.01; 32.5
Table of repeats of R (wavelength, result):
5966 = 30.22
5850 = 31.19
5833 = 33.04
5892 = 17.44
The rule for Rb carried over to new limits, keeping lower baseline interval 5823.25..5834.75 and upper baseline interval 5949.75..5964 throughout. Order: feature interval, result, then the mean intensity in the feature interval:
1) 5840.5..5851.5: -0.37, 35.4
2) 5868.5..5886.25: 2.07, 29.6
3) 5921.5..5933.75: 0.29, 31.6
